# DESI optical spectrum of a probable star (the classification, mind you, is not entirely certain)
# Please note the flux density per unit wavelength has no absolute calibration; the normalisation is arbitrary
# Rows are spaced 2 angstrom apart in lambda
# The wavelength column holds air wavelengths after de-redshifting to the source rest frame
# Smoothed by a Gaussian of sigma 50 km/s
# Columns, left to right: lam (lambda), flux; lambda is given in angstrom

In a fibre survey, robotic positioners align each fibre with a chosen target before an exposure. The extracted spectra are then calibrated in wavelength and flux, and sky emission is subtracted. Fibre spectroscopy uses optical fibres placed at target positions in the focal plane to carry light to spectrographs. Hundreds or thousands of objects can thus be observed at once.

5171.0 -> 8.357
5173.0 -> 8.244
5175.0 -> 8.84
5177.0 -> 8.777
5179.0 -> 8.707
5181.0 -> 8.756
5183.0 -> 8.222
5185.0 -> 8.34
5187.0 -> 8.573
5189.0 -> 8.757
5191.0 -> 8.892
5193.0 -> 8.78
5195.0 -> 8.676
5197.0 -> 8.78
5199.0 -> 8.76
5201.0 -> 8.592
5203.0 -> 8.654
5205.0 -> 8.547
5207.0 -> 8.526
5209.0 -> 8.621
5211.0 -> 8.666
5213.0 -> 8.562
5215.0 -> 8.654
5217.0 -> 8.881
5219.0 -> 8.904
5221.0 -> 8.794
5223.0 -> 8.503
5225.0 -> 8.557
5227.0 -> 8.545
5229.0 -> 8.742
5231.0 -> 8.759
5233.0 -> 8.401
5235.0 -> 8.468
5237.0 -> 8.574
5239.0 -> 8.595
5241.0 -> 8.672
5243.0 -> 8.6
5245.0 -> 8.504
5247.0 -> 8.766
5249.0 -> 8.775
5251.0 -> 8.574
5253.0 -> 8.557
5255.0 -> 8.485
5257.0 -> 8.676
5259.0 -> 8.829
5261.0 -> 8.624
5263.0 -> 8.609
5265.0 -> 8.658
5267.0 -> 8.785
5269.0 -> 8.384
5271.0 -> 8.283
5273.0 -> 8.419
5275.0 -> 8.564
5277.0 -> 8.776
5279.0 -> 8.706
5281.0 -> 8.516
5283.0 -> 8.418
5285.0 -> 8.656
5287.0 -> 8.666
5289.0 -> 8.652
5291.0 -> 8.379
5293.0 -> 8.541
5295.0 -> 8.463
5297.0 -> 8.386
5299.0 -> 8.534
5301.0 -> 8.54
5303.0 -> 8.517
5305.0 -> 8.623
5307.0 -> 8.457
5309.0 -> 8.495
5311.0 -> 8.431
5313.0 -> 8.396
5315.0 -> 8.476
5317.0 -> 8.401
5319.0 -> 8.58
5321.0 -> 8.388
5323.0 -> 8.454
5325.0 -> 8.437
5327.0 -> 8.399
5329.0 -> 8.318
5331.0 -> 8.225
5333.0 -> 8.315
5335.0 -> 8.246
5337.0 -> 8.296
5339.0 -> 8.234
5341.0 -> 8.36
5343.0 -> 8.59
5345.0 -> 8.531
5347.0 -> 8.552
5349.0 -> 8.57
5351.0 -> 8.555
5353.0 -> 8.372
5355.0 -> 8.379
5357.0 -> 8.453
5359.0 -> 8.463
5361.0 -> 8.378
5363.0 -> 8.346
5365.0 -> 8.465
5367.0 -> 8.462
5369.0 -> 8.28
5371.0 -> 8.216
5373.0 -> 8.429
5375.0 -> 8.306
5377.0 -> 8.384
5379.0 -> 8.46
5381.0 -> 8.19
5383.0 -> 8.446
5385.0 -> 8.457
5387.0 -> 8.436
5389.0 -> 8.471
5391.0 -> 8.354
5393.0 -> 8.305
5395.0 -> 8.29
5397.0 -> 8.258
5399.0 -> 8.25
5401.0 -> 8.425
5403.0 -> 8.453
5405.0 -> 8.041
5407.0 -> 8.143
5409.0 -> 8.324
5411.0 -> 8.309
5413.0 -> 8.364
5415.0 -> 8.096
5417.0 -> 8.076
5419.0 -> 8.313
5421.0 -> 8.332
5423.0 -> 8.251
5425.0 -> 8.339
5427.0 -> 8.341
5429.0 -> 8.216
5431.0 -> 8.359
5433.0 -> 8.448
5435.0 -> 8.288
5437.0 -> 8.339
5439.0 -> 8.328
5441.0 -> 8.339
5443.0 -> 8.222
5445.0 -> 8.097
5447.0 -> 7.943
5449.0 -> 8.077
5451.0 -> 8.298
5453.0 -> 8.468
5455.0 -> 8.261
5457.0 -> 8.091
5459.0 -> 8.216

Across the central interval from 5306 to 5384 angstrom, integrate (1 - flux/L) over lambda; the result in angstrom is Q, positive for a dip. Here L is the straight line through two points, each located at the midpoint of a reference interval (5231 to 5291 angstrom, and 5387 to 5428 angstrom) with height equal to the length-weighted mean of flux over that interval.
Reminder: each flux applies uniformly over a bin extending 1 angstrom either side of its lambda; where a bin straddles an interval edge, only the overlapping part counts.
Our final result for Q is 0.1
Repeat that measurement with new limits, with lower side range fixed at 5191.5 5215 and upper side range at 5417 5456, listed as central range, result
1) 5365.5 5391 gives 0.0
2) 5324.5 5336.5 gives 0.2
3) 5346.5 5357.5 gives -0.1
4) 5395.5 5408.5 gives 0.1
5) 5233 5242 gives 0.0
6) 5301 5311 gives 0.0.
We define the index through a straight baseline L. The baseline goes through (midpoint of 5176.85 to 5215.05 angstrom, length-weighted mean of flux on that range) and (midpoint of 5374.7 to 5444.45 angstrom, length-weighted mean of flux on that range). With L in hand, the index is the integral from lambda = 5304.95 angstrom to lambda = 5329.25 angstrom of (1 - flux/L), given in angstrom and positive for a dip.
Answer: 0.0 angstrom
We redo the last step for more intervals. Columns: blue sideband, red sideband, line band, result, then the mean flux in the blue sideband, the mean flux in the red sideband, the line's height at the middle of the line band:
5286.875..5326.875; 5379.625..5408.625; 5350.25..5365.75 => -0.06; 8.48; 8.32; 8.39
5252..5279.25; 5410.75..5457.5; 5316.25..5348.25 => 0.24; 8.59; 8.26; 8.46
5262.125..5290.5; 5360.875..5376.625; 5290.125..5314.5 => 0.10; 8.57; 8.36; 8.51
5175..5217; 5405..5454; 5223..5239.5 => 0.03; 8.65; 8.26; 8.59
